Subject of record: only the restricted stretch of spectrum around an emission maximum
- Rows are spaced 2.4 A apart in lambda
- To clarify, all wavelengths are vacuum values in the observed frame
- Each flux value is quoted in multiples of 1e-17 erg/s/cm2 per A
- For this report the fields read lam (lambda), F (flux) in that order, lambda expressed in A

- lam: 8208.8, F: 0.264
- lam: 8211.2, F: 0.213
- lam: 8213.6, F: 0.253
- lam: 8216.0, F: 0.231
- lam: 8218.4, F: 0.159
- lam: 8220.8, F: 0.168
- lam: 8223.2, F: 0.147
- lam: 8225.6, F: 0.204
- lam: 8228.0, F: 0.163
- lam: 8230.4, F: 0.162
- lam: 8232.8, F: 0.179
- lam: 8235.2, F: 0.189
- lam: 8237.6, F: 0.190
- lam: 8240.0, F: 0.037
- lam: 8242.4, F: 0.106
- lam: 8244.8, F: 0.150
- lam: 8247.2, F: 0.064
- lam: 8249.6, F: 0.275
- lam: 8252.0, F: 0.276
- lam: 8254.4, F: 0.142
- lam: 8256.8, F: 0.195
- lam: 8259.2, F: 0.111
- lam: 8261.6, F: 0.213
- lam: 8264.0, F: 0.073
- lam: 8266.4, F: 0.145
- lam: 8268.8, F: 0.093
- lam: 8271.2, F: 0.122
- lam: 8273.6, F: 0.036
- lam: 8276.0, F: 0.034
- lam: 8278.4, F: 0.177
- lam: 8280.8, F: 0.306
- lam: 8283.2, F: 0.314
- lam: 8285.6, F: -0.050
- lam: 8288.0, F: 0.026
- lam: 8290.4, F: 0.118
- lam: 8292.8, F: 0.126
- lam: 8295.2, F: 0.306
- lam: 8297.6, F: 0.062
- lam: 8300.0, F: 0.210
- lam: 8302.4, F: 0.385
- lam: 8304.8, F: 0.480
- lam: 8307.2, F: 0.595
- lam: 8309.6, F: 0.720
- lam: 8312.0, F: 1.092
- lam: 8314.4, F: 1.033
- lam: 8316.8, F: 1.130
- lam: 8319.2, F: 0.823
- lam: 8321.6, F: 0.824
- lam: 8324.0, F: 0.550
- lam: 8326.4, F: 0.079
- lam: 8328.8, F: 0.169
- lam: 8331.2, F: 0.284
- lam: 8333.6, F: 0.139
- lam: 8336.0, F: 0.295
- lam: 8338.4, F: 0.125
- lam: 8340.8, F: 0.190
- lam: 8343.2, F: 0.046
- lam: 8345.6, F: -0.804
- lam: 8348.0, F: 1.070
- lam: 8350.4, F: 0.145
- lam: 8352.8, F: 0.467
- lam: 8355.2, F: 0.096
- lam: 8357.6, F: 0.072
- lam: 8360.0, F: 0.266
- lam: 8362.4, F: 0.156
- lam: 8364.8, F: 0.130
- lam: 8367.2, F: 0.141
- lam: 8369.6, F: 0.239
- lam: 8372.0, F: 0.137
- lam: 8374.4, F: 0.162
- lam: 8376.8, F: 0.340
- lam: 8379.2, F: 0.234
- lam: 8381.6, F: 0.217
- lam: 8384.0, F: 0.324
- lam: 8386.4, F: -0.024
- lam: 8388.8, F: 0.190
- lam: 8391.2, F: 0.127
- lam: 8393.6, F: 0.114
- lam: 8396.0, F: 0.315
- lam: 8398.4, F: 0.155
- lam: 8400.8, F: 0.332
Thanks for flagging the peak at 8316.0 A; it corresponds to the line [O II] 3727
